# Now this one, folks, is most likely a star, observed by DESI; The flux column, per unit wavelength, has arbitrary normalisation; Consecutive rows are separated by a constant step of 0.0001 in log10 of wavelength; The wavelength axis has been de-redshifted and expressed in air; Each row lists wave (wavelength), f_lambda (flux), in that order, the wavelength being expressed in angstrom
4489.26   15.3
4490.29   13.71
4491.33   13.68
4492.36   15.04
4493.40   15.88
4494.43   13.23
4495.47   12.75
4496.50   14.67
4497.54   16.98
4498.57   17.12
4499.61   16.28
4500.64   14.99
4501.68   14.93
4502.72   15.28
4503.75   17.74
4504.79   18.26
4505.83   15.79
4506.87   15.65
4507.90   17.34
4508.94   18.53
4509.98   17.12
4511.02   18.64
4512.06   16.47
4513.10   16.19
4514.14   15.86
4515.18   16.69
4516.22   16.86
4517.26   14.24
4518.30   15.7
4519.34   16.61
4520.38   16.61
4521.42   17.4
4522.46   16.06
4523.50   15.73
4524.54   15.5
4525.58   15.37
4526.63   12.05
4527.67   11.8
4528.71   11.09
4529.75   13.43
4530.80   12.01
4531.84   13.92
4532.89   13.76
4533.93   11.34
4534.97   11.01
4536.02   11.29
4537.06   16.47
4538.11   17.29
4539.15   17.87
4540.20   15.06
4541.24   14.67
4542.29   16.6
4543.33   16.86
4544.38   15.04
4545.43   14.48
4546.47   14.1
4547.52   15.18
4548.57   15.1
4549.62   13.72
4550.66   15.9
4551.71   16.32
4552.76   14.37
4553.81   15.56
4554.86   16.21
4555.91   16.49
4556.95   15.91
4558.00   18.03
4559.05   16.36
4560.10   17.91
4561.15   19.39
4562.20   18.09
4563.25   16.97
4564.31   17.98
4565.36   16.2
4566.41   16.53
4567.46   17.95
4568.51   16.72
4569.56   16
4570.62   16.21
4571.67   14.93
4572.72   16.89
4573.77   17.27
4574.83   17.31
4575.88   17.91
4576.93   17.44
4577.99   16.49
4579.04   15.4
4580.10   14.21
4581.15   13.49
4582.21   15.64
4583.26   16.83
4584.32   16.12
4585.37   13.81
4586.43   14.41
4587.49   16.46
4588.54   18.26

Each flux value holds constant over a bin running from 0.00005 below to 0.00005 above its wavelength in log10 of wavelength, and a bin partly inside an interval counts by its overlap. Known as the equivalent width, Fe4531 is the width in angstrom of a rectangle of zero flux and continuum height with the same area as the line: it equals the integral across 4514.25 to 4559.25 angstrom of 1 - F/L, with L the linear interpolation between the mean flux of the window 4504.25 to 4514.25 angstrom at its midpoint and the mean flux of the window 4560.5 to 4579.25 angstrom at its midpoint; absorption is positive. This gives 5.3 angstrom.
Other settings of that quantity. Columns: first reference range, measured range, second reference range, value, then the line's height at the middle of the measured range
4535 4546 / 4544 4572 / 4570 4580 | -0.47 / 16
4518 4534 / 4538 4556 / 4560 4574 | 0.19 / 15.7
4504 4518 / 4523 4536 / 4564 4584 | 2.83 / 16.6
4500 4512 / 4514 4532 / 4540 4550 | 1.37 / 16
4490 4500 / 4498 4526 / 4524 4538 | -4.65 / 14.1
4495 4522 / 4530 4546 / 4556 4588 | 1.87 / 16.4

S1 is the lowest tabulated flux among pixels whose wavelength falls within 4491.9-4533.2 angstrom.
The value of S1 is 11.09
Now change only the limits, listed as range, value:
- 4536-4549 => 11.29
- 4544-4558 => 13.72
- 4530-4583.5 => 11.01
